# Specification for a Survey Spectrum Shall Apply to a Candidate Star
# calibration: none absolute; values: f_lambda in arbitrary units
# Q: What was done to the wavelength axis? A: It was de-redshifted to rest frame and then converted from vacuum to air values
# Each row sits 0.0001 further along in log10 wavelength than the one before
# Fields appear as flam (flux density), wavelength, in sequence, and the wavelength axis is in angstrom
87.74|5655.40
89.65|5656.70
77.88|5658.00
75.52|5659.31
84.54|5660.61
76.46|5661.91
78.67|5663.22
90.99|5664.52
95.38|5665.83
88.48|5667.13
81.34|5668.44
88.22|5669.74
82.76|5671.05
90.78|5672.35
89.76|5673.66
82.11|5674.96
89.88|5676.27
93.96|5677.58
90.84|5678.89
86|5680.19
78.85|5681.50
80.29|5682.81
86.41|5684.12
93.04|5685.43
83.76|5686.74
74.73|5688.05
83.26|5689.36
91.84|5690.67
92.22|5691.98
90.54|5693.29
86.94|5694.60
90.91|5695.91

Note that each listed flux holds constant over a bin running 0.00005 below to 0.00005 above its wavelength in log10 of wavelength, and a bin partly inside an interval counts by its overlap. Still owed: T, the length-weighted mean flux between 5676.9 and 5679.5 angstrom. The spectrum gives 92.2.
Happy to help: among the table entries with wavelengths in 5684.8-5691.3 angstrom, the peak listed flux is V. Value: 93.04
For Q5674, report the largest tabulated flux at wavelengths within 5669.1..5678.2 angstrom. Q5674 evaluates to 93.96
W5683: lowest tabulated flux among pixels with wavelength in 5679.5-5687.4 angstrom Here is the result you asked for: 78.85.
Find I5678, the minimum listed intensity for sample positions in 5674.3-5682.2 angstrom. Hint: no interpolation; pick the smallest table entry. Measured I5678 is 78.85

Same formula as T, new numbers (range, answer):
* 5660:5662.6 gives 80.3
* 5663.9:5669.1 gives 89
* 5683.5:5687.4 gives 87.7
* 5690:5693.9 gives 91.5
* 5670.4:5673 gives 87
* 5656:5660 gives 81.2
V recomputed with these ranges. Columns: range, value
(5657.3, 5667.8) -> 95.38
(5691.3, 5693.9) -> 92.22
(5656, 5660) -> 89.65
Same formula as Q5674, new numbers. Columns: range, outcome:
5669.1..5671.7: 88.22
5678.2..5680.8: 90.84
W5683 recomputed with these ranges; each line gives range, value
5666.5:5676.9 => 81.34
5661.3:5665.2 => 76.46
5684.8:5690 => 74.73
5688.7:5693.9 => 83.26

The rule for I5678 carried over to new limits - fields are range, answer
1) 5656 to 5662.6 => 75.52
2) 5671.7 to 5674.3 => 89.76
